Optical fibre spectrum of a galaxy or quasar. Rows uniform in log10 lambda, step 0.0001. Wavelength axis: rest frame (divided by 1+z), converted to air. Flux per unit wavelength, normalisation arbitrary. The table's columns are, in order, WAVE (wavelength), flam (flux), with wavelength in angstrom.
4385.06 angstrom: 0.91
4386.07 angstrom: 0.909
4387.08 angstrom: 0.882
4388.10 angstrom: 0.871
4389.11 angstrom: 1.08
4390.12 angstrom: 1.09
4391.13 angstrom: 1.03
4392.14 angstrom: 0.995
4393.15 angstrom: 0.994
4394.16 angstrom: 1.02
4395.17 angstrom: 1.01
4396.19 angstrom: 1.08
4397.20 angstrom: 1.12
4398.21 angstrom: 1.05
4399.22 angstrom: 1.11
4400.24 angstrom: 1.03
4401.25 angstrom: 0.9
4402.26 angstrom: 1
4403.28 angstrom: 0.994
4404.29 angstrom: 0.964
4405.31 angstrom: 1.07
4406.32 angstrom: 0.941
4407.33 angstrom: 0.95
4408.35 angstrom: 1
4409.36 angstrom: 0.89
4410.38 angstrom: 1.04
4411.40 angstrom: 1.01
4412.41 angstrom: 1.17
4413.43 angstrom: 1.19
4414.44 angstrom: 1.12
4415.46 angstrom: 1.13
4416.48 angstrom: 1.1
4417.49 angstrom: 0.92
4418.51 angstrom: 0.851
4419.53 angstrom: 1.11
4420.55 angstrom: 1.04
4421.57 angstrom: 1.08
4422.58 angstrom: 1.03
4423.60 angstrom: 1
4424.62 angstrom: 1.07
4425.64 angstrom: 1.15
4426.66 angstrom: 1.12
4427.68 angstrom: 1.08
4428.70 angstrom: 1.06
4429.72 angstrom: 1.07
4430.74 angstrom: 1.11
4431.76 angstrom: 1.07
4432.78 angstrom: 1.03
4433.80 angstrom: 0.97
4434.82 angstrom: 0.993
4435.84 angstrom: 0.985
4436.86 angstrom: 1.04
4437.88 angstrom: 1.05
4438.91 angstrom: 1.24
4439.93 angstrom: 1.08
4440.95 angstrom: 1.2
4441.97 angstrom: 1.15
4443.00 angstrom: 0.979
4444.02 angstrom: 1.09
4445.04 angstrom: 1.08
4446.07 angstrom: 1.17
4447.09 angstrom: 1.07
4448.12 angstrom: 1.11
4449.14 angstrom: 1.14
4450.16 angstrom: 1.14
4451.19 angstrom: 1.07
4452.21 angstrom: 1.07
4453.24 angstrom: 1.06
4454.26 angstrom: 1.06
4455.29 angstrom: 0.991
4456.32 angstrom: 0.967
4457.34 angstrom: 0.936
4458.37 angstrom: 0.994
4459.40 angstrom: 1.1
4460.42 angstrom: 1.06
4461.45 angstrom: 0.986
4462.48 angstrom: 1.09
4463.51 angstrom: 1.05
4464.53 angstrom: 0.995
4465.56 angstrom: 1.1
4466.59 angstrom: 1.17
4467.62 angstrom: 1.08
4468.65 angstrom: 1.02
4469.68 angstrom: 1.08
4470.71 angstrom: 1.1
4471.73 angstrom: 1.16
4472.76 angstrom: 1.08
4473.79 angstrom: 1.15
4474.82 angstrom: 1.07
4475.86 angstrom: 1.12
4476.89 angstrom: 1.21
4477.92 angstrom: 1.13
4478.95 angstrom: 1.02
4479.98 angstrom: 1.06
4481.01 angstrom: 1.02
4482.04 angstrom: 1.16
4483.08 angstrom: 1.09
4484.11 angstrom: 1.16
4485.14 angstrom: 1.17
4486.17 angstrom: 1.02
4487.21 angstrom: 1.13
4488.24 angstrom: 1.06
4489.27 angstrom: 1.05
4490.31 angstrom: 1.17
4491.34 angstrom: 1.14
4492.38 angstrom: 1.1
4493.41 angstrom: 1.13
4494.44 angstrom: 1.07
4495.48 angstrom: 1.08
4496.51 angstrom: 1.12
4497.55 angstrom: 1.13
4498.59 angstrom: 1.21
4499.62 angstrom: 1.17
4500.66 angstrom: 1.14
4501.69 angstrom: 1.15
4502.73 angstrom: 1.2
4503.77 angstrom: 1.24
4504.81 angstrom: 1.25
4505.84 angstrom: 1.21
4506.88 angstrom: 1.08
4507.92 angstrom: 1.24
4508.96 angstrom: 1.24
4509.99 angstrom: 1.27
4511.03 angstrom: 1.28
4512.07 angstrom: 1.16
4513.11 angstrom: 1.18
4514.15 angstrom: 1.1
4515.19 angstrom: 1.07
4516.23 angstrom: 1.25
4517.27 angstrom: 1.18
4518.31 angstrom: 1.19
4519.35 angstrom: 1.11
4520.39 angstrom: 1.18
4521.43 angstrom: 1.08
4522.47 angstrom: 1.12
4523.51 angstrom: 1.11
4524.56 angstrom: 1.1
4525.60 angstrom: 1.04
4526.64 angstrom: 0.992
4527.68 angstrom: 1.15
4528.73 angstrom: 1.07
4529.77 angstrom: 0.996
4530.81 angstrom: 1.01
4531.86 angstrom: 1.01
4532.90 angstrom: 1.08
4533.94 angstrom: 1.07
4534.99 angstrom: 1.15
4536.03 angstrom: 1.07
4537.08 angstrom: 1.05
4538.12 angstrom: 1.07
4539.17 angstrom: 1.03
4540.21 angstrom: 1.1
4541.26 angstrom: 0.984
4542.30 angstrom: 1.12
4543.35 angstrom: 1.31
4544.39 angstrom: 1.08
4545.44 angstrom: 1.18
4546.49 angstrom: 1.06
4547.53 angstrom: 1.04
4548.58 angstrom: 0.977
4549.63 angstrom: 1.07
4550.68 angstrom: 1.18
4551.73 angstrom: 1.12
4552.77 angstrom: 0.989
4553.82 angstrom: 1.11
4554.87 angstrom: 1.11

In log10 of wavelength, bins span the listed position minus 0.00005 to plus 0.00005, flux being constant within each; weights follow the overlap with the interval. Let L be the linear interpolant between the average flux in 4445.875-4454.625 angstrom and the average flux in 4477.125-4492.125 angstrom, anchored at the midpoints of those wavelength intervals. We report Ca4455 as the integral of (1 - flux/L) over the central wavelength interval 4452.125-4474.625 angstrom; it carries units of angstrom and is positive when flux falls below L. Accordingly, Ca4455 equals 0.8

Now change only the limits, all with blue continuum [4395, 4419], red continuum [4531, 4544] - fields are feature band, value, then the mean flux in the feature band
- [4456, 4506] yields -2.06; 1.1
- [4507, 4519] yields -1.31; 1.19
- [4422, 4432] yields -0.39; 1.08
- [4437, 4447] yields -0.65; 1.11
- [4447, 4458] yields -0.08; 1.05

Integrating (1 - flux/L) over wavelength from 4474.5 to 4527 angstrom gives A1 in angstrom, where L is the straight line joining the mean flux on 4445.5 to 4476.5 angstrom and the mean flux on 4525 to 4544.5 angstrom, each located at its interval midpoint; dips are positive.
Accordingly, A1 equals -3.1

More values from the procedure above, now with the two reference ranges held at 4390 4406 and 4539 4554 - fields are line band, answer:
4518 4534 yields 0.0 angstrom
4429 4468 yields -0.7 angstrom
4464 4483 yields -0.7 angstrom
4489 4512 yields -2.1 angstrom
